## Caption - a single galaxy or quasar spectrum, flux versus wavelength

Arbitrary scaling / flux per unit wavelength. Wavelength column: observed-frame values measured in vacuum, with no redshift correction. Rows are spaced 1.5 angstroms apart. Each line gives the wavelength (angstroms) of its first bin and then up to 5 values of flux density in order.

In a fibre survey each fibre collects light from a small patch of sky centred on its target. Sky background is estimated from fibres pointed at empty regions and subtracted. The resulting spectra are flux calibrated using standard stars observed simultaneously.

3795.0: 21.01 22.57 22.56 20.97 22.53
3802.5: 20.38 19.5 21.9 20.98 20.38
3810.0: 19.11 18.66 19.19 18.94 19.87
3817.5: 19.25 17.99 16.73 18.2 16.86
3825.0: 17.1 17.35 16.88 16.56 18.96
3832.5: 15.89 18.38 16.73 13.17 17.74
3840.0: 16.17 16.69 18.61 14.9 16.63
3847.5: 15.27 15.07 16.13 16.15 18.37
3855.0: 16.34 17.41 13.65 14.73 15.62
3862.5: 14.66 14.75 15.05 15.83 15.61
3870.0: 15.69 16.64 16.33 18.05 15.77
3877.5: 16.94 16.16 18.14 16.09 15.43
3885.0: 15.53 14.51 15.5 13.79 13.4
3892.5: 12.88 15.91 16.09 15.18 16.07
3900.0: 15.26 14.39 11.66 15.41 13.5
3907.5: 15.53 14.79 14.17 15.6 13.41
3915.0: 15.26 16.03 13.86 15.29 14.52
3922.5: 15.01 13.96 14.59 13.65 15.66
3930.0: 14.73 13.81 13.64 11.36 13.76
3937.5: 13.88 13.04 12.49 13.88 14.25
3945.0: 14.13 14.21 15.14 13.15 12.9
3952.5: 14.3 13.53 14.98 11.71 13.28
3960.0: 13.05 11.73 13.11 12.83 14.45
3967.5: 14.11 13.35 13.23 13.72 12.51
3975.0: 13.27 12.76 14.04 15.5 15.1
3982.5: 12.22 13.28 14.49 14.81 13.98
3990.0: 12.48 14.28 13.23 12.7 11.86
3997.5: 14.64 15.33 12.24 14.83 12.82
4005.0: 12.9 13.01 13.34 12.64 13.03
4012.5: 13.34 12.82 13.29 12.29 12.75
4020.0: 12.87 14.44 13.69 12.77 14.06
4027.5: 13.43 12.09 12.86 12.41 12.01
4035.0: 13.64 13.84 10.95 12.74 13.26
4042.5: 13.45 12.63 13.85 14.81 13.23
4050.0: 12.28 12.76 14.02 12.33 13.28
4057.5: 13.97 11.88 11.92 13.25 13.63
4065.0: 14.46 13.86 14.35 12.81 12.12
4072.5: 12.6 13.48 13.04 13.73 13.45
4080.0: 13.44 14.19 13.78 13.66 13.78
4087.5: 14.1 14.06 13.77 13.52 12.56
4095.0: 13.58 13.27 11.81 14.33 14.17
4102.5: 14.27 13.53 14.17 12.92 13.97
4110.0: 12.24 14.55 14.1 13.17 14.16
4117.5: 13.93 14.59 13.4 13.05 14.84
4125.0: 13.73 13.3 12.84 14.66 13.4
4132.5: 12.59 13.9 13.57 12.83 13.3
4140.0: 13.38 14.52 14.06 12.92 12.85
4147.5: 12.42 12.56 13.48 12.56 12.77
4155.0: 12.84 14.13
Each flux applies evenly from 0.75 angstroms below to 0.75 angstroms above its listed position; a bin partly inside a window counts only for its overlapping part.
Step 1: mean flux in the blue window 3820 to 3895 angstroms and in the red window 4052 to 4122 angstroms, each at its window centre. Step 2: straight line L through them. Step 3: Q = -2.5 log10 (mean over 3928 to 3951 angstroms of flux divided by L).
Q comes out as 0.11 mag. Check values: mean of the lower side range 16.1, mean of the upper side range 13.5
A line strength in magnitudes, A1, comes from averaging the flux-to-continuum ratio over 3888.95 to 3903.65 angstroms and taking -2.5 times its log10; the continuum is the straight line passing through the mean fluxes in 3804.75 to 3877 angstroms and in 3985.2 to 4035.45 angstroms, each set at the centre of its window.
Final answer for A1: 0.09 mag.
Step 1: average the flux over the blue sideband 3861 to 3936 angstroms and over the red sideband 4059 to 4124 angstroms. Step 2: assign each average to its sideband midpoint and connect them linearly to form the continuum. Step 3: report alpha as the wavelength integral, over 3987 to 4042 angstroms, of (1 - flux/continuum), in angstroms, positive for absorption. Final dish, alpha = 3.8 angstroms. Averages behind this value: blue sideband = 15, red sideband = 13.5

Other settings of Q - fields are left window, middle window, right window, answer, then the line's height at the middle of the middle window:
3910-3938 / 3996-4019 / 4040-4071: 0.03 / 13.7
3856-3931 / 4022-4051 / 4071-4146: 0.08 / 14.1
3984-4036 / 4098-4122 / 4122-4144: -0.02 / 13.5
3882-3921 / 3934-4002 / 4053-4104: 0.06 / 14.3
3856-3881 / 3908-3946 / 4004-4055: 0.05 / 14.9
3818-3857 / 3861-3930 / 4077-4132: 0.07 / 16.1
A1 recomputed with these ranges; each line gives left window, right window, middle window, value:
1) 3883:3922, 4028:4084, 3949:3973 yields 0.06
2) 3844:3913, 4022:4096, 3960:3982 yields 0.06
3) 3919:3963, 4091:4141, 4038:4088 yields 0.03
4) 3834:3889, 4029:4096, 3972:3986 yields 0.06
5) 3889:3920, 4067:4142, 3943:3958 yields 0.04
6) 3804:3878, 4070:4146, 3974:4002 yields 0.11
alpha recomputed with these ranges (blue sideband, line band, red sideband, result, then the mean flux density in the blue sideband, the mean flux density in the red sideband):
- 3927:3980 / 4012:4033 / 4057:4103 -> 0.68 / 13.6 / 13.4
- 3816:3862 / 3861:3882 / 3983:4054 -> -0.06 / 16.7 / 13.2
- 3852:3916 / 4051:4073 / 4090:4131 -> 1.34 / 15.4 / 13.6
